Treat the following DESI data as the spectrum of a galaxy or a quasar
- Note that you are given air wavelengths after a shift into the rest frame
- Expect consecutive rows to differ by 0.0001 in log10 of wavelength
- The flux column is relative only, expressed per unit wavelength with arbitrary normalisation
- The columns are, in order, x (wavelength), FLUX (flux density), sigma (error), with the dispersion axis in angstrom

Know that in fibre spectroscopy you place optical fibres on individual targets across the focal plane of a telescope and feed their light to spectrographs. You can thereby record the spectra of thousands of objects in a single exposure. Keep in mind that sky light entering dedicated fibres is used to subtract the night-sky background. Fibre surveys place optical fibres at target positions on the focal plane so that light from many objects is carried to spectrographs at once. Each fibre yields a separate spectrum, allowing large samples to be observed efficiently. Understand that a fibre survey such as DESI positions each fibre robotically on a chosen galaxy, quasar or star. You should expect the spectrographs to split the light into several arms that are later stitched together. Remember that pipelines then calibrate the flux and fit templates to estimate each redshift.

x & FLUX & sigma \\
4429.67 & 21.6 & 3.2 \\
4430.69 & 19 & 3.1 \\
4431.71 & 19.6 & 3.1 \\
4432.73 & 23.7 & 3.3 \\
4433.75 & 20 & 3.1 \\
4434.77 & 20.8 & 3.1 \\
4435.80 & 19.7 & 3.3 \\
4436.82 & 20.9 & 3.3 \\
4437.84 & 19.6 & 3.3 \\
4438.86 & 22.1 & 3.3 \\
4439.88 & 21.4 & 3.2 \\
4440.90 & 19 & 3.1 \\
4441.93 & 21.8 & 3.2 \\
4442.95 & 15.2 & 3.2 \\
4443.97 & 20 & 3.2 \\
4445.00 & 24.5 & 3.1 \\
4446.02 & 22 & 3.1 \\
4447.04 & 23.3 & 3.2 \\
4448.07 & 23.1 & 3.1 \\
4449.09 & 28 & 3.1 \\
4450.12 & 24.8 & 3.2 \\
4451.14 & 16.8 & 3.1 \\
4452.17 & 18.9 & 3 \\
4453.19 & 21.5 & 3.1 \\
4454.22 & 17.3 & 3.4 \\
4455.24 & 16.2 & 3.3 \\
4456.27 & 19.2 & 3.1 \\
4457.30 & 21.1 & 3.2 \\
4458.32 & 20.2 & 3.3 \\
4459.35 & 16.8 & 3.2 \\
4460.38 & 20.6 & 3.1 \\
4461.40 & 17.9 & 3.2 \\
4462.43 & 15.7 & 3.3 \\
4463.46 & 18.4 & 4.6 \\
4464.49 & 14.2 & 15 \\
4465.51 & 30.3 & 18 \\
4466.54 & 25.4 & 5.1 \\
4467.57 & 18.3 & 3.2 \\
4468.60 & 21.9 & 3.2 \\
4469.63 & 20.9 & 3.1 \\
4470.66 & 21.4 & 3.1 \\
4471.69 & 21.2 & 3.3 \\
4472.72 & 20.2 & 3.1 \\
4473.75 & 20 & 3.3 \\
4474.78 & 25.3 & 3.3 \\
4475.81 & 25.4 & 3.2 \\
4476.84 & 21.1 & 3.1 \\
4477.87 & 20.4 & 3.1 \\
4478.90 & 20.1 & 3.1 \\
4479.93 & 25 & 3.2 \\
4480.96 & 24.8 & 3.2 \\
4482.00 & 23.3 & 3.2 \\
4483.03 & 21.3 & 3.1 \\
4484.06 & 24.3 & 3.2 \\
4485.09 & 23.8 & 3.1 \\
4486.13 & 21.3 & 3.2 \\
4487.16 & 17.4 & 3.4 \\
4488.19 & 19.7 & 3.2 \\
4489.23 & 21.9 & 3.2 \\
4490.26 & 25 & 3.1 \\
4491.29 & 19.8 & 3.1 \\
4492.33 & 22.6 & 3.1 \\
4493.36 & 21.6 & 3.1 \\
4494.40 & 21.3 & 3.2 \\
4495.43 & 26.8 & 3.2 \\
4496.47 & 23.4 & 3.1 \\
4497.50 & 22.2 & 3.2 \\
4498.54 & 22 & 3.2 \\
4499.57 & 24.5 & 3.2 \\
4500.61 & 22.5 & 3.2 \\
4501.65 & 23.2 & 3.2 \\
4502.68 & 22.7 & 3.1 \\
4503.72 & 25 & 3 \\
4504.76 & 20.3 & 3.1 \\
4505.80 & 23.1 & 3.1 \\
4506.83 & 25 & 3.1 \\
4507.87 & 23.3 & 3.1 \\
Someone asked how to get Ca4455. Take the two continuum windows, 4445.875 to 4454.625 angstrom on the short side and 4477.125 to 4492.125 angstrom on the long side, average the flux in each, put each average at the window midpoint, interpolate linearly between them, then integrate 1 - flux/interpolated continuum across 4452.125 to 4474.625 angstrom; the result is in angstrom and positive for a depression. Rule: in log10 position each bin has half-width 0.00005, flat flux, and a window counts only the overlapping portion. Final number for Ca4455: 1.9 angstrom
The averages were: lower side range 21.8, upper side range 22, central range 20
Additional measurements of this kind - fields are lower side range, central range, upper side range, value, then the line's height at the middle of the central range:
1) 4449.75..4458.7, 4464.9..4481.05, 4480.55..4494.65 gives -1.3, 20.9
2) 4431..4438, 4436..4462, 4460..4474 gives 0.1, 20.5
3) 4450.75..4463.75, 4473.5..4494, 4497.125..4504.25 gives -0.9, 21.3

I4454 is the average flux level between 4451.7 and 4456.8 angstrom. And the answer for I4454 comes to 18.6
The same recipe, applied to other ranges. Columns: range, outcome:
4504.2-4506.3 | 21.7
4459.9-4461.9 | 19.3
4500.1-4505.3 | 22.7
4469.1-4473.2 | 20.9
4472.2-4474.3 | 20.2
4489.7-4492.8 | 22.5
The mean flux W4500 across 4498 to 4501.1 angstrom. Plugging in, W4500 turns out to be 23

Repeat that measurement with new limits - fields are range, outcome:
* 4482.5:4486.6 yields 22.7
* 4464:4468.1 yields 22.1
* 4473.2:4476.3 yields 23.5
